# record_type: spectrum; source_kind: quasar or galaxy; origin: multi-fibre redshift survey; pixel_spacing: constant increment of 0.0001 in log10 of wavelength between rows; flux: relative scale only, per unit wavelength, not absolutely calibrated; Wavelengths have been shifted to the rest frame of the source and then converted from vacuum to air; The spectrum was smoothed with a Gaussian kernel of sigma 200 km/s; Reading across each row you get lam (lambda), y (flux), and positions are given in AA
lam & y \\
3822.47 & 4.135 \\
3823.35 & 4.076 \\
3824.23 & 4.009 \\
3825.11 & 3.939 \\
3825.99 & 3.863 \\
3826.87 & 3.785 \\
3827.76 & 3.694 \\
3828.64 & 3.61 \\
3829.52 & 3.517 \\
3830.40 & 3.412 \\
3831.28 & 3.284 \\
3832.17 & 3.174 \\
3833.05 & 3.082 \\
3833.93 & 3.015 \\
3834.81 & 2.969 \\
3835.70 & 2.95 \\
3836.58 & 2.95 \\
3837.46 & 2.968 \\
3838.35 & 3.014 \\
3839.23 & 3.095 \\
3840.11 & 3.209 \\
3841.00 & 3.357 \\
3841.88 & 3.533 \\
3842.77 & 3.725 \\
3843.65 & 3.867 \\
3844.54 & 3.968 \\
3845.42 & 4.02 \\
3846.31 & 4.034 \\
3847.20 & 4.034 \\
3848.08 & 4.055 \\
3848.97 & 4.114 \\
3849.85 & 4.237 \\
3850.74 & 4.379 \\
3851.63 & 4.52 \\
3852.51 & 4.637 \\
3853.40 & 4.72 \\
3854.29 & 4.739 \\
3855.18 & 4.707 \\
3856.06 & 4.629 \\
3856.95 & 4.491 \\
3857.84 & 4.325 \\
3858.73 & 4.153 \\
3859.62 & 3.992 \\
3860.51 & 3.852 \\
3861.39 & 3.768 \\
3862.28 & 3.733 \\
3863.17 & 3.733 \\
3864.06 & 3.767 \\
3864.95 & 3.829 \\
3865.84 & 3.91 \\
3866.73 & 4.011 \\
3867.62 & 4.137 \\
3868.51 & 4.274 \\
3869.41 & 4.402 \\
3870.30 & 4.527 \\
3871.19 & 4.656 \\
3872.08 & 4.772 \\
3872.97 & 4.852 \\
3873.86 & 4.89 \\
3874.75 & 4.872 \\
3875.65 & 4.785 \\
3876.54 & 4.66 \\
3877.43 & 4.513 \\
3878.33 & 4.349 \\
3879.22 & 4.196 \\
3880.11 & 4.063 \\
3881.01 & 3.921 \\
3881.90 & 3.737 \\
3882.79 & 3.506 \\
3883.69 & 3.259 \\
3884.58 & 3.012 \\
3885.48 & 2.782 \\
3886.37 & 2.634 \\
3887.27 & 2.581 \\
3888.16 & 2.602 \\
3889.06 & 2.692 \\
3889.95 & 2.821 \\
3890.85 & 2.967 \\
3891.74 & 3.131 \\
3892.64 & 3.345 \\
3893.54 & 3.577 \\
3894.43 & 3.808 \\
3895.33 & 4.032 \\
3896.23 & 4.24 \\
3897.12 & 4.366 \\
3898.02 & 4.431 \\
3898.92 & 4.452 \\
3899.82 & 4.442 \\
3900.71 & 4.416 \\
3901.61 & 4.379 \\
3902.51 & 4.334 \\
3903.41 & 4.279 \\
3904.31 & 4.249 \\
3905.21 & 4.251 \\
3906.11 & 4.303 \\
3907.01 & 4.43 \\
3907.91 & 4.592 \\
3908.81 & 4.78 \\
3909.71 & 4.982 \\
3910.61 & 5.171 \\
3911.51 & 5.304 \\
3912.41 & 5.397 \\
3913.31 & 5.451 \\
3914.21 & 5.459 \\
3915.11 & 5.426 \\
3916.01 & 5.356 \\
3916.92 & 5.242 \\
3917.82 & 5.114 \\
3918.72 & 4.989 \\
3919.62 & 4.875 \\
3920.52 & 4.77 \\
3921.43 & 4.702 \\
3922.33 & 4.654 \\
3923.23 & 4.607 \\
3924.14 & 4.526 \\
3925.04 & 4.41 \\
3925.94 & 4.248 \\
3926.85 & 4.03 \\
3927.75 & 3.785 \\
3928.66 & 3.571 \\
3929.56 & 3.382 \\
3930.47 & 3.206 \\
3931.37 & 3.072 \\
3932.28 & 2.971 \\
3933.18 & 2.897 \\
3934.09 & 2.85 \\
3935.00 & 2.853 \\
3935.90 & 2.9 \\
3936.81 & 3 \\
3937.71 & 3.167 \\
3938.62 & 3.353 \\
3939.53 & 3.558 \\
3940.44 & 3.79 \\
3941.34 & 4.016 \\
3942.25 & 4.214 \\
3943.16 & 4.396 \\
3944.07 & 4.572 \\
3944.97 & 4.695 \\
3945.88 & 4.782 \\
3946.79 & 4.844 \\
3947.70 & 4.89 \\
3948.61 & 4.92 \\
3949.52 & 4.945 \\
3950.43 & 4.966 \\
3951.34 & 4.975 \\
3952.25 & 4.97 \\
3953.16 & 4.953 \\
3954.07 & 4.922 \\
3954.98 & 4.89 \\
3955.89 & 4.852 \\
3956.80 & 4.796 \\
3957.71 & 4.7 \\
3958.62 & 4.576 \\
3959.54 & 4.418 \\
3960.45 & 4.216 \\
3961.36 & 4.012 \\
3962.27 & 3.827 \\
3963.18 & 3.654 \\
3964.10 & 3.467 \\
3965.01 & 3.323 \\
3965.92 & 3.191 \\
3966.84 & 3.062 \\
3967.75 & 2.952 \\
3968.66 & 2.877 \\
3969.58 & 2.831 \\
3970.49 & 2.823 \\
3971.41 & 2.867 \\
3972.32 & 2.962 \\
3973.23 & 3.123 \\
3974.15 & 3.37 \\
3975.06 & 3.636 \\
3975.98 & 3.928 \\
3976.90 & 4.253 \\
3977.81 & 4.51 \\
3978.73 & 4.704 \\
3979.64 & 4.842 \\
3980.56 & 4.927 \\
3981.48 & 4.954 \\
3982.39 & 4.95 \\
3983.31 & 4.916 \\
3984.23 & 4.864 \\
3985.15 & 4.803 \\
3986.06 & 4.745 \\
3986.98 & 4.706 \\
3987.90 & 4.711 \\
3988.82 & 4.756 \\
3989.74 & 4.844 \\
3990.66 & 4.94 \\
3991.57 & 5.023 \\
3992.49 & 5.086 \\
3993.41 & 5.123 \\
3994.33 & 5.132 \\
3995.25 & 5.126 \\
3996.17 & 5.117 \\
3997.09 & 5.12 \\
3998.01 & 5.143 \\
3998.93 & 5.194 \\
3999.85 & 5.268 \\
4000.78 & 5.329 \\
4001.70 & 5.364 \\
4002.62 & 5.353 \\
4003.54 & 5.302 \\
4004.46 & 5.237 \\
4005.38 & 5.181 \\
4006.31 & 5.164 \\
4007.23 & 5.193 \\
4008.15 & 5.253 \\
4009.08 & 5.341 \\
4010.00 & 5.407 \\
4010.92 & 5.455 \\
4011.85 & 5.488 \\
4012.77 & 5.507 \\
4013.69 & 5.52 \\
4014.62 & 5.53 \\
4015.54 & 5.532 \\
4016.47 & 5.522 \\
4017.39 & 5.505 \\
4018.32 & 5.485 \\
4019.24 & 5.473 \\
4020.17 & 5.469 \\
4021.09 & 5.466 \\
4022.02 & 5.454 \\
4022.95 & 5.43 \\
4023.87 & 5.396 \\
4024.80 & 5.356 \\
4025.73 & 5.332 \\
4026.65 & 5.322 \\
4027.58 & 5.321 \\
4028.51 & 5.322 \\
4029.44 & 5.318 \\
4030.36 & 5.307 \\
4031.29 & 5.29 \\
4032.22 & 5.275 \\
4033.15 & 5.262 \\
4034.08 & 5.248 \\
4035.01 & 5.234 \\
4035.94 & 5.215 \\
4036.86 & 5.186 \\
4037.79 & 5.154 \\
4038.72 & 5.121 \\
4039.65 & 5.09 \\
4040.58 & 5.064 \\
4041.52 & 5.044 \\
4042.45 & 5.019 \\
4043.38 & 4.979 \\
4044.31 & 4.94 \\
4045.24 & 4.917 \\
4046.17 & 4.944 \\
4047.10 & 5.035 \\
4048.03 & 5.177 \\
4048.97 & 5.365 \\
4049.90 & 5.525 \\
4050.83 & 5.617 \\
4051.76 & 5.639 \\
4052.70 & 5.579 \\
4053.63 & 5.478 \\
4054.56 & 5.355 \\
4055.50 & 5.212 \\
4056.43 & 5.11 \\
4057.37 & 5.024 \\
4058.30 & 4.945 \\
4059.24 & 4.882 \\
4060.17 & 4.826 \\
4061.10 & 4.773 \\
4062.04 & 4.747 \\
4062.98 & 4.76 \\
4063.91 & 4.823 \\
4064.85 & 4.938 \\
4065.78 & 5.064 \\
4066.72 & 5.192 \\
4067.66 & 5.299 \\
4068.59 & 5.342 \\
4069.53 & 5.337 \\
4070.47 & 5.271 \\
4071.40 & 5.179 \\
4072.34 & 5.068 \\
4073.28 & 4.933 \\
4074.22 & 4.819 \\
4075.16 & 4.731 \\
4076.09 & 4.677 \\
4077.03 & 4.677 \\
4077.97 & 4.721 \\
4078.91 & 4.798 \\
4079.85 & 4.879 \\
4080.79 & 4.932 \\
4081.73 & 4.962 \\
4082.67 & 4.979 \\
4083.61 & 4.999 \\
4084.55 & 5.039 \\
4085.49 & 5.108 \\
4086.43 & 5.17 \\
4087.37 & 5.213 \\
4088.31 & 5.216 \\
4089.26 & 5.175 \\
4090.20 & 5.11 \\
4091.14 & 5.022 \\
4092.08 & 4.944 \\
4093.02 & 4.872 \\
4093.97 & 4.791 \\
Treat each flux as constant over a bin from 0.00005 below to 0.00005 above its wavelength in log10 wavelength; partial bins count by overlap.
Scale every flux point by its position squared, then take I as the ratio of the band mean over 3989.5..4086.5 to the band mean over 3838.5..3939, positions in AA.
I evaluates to 1.37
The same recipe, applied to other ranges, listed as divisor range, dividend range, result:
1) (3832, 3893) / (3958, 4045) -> 1.35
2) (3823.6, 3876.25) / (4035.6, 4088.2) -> 1.43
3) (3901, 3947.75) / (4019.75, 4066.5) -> 1.29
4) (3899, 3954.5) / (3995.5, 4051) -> 1.27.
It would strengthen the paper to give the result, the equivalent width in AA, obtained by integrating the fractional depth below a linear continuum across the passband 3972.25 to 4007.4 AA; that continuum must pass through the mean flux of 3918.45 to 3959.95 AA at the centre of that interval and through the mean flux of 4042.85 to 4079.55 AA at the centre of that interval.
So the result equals -1.9 AA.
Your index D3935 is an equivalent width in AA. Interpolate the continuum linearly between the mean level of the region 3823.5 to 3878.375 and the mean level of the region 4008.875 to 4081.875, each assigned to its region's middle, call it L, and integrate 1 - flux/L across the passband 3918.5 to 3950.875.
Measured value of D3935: 3.3 AA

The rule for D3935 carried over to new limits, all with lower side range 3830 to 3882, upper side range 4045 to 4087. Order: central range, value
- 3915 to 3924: -1.3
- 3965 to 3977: 3.6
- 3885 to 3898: 2.8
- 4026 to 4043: -1.1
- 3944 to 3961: -1.1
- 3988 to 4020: -3.4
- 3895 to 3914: -1.6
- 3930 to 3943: 3.3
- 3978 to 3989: -0.4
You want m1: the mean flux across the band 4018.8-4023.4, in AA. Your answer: 5.45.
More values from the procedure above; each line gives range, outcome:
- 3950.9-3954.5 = 4.96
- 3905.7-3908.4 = 4.45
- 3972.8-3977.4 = 3.67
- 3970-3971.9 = 2.85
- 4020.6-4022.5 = 5.45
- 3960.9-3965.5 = 3.66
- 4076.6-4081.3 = 4.8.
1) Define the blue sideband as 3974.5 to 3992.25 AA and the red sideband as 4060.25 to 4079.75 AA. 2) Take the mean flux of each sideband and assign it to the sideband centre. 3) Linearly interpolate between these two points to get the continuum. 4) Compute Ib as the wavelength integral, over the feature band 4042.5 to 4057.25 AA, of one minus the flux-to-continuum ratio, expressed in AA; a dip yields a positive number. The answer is -1.1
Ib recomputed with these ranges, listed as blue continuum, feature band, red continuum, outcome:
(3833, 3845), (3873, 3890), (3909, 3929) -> 1.46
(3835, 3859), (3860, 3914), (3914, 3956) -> -0.05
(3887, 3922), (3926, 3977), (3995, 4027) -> 9.98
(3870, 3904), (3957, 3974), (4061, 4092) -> 3.32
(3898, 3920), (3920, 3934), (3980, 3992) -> 2.68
